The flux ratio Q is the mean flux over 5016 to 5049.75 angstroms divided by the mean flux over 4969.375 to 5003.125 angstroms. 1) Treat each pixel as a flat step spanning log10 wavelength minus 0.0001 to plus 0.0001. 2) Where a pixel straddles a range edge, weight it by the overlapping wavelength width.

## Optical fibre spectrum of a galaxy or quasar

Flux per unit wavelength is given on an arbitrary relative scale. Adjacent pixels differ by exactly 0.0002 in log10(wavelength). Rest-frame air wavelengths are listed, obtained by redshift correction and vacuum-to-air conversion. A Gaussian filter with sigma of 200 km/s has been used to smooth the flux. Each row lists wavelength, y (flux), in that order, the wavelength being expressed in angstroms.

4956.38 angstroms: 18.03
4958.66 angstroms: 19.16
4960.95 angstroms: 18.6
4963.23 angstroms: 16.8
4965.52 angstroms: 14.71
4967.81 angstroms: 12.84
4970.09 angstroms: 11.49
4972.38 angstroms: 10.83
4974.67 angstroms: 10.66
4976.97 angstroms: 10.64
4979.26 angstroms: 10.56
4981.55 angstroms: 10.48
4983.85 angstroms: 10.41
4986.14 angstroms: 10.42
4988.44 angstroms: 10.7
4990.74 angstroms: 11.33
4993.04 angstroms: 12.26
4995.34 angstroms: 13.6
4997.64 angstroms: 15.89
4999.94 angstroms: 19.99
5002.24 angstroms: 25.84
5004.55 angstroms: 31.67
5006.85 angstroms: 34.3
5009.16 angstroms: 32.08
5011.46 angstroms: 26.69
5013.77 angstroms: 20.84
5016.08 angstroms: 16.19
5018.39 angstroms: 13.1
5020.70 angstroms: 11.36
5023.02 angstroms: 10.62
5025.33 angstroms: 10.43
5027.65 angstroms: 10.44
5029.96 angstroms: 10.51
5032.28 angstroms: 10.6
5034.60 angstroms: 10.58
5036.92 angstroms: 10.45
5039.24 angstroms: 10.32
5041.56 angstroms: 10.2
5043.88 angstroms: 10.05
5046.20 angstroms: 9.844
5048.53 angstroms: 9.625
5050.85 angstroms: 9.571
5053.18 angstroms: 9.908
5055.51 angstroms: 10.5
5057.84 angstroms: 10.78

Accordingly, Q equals 0.8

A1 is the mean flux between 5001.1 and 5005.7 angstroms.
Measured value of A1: 28.7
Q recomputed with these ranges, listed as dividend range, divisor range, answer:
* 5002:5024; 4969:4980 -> 2.05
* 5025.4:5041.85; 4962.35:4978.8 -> 0.84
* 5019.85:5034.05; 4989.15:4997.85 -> 0.83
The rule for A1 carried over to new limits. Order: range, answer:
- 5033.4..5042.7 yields 10.4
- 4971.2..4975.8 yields 10.8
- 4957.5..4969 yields 16.4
